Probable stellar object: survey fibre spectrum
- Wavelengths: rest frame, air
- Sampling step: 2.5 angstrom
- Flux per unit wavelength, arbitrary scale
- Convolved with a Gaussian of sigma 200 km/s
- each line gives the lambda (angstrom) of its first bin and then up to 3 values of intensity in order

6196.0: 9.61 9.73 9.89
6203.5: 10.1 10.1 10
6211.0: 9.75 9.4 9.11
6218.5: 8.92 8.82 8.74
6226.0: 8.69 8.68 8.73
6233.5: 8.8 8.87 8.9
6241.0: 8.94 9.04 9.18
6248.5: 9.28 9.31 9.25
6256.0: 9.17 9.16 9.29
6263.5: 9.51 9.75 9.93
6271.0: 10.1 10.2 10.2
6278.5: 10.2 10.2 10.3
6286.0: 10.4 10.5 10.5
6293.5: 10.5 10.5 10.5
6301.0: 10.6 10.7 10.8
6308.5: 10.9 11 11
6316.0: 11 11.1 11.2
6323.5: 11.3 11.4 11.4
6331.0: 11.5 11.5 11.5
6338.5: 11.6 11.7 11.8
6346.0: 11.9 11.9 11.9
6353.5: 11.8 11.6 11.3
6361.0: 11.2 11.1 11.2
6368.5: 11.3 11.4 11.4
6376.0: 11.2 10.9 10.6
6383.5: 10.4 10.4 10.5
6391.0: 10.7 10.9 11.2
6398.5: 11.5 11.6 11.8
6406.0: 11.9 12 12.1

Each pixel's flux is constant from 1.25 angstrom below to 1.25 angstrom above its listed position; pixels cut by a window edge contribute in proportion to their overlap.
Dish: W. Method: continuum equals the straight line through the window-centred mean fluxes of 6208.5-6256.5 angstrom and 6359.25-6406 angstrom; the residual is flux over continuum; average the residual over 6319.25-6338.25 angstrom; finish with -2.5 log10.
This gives -0.10 mag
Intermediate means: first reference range 9.05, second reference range 11.1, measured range 11.4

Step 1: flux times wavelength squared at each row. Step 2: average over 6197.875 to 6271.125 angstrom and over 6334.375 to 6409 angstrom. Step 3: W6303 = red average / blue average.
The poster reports 1.27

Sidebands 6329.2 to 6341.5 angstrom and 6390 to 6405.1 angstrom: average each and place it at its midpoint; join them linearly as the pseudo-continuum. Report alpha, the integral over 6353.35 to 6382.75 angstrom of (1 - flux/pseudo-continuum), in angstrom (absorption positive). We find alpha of 0.5 angstrom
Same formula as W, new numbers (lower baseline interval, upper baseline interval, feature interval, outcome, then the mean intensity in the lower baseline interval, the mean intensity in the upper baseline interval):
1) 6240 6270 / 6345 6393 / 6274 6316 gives -0.06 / 9.33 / 11.2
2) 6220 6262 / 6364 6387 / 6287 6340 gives -0.10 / 8.99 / 11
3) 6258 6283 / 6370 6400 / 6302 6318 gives -0.07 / 9.89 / 10.9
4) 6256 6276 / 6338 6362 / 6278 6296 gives -0.02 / 9.7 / 11.7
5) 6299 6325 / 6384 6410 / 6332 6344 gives -0.05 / 11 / 11.2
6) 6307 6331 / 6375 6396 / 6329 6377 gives -0.06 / 11.2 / 10.7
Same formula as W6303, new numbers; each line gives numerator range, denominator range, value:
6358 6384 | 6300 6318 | 1.04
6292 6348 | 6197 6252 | 1.25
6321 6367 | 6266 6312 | 1.12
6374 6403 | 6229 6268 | 1.25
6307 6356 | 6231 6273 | 1.26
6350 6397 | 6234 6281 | 1.22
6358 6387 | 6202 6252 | 1.26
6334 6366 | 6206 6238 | 1.33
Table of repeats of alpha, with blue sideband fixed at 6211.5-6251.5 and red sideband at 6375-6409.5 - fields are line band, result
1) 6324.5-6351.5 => -3.2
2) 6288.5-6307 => -1.4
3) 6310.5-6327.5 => -1.7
